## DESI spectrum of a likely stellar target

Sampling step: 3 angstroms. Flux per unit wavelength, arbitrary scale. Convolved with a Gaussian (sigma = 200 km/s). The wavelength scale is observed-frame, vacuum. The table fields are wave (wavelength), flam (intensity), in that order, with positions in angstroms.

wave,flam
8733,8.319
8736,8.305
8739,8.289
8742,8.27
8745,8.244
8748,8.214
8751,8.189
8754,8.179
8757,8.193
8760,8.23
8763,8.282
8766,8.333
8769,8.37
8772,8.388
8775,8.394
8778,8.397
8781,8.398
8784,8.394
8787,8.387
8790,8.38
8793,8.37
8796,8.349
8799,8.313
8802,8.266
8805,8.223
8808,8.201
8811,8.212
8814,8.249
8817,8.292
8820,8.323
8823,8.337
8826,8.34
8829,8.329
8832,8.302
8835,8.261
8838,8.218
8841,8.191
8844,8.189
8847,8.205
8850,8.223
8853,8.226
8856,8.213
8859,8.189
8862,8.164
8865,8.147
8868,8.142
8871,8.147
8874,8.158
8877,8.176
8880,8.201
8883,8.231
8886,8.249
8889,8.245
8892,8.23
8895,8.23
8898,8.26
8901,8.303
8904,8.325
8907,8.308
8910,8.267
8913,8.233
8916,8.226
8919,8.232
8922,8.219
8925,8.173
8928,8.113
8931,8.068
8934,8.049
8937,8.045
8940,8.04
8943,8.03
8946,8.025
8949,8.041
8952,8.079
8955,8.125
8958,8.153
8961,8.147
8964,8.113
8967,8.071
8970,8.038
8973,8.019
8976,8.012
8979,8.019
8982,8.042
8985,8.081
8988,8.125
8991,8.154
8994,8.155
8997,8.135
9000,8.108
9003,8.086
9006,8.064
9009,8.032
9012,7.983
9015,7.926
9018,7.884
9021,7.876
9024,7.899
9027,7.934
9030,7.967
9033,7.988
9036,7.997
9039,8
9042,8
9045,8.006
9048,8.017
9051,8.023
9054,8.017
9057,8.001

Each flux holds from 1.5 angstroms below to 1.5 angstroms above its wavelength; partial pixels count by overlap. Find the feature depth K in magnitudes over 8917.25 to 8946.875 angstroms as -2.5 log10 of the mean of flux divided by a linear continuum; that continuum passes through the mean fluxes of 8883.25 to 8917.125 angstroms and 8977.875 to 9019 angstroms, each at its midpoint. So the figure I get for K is 0.01 mag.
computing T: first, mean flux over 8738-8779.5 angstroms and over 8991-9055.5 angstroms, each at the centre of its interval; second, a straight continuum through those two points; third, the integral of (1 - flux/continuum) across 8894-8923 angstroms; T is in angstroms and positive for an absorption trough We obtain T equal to -0.48 angstroms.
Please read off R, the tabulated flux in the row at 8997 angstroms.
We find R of 8.135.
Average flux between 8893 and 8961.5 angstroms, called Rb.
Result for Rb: 8.16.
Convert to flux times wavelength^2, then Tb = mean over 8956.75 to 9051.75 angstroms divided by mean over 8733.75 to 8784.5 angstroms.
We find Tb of 1.02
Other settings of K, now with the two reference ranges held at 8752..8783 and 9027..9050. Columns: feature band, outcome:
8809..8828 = 0.00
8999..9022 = 0.00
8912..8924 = -0.01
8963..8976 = 0.00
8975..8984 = 0.00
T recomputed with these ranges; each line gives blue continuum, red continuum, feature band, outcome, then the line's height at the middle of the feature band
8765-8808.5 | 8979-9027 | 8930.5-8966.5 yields 0.2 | 8.11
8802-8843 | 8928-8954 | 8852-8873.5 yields 0.1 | 8.19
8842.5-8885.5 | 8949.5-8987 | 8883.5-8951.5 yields -0.4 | 8.13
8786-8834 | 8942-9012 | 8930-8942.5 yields 0.1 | 8.13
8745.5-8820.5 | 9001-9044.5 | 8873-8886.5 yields -0.1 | 8.17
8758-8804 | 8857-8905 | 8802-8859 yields 0.2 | 8.28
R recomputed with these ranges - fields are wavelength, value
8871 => 8.147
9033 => 7.988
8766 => 8.333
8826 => 8.34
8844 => 8.189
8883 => 8.231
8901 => 8.303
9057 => 8.001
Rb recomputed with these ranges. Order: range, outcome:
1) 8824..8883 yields 8.21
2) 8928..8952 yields 8.05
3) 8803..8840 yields 8.27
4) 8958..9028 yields 8.04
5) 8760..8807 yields 8.34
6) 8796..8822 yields 8.27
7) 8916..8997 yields 8.09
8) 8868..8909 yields 8.23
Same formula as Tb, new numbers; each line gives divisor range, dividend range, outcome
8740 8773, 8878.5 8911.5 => 1.03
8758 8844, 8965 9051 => 1.01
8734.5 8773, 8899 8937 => 1.03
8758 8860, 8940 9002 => 1.01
